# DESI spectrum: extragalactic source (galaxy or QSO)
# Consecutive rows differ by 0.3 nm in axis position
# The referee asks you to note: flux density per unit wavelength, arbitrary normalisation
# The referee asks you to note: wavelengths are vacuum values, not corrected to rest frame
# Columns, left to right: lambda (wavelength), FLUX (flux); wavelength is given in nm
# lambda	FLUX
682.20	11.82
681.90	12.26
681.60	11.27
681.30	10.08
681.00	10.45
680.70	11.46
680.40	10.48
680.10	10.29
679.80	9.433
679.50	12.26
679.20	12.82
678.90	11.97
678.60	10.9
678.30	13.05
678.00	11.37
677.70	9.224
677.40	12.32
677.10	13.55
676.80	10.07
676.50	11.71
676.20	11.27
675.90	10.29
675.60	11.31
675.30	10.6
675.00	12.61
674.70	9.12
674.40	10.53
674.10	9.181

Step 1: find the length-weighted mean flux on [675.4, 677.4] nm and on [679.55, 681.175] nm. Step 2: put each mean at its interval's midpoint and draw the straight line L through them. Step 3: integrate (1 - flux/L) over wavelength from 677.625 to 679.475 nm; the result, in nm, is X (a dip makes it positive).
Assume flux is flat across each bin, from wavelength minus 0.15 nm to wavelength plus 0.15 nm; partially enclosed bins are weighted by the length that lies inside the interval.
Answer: -0.13 nm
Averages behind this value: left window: 11.4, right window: 10.5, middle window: 11.7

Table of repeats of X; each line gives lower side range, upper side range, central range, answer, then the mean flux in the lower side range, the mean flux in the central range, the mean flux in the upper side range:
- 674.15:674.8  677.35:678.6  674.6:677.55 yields -0.23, 9.78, 11.3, 11.4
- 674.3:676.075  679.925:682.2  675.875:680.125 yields -0.23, 10.8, 11.4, 10.9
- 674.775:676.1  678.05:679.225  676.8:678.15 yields 0.03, 11.1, 11.4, 12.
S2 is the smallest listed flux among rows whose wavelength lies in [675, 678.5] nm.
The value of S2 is 9.224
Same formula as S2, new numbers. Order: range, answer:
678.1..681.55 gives 9.433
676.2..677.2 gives 10.07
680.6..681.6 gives 10.08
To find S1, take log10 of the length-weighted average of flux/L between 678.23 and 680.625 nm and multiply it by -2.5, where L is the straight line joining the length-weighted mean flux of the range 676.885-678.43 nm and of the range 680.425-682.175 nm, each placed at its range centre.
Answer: 0.01 mag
